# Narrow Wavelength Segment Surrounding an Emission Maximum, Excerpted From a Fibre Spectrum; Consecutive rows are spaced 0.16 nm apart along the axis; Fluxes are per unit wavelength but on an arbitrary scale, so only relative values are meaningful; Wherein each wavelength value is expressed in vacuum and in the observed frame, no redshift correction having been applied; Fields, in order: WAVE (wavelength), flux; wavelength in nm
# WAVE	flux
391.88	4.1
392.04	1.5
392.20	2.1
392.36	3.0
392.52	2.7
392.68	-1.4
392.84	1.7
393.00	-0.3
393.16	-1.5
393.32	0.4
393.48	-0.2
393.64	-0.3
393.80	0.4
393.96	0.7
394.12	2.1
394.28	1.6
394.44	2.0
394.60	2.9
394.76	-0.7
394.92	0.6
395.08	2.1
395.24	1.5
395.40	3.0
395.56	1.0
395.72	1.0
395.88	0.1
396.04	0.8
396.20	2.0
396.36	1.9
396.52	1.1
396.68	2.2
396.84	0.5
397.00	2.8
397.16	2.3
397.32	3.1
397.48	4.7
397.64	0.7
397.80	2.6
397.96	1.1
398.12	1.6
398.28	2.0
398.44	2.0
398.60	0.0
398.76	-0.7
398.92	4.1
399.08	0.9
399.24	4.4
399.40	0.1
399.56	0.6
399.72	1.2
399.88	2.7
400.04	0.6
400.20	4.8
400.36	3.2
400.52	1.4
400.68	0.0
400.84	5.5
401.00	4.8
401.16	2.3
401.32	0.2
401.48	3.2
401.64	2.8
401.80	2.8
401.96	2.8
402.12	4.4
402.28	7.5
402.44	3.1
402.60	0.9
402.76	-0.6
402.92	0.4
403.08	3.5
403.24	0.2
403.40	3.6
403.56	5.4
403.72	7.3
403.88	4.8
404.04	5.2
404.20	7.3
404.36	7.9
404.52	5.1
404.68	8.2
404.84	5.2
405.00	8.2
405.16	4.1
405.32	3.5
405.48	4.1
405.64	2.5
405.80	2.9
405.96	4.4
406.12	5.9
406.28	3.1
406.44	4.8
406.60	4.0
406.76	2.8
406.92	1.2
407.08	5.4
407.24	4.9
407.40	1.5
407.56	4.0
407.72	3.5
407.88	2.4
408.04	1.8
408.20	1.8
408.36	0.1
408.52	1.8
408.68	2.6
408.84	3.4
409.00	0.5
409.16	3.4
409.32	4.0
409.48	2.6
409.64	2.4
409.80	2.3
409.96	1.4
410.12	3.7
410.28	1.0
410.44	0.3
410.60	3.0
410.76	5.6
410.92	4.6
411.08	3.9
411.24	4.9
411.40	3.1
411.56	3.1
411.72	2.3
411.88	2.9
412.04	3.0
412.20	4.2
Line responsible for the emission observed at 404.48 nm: Lyman alpha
